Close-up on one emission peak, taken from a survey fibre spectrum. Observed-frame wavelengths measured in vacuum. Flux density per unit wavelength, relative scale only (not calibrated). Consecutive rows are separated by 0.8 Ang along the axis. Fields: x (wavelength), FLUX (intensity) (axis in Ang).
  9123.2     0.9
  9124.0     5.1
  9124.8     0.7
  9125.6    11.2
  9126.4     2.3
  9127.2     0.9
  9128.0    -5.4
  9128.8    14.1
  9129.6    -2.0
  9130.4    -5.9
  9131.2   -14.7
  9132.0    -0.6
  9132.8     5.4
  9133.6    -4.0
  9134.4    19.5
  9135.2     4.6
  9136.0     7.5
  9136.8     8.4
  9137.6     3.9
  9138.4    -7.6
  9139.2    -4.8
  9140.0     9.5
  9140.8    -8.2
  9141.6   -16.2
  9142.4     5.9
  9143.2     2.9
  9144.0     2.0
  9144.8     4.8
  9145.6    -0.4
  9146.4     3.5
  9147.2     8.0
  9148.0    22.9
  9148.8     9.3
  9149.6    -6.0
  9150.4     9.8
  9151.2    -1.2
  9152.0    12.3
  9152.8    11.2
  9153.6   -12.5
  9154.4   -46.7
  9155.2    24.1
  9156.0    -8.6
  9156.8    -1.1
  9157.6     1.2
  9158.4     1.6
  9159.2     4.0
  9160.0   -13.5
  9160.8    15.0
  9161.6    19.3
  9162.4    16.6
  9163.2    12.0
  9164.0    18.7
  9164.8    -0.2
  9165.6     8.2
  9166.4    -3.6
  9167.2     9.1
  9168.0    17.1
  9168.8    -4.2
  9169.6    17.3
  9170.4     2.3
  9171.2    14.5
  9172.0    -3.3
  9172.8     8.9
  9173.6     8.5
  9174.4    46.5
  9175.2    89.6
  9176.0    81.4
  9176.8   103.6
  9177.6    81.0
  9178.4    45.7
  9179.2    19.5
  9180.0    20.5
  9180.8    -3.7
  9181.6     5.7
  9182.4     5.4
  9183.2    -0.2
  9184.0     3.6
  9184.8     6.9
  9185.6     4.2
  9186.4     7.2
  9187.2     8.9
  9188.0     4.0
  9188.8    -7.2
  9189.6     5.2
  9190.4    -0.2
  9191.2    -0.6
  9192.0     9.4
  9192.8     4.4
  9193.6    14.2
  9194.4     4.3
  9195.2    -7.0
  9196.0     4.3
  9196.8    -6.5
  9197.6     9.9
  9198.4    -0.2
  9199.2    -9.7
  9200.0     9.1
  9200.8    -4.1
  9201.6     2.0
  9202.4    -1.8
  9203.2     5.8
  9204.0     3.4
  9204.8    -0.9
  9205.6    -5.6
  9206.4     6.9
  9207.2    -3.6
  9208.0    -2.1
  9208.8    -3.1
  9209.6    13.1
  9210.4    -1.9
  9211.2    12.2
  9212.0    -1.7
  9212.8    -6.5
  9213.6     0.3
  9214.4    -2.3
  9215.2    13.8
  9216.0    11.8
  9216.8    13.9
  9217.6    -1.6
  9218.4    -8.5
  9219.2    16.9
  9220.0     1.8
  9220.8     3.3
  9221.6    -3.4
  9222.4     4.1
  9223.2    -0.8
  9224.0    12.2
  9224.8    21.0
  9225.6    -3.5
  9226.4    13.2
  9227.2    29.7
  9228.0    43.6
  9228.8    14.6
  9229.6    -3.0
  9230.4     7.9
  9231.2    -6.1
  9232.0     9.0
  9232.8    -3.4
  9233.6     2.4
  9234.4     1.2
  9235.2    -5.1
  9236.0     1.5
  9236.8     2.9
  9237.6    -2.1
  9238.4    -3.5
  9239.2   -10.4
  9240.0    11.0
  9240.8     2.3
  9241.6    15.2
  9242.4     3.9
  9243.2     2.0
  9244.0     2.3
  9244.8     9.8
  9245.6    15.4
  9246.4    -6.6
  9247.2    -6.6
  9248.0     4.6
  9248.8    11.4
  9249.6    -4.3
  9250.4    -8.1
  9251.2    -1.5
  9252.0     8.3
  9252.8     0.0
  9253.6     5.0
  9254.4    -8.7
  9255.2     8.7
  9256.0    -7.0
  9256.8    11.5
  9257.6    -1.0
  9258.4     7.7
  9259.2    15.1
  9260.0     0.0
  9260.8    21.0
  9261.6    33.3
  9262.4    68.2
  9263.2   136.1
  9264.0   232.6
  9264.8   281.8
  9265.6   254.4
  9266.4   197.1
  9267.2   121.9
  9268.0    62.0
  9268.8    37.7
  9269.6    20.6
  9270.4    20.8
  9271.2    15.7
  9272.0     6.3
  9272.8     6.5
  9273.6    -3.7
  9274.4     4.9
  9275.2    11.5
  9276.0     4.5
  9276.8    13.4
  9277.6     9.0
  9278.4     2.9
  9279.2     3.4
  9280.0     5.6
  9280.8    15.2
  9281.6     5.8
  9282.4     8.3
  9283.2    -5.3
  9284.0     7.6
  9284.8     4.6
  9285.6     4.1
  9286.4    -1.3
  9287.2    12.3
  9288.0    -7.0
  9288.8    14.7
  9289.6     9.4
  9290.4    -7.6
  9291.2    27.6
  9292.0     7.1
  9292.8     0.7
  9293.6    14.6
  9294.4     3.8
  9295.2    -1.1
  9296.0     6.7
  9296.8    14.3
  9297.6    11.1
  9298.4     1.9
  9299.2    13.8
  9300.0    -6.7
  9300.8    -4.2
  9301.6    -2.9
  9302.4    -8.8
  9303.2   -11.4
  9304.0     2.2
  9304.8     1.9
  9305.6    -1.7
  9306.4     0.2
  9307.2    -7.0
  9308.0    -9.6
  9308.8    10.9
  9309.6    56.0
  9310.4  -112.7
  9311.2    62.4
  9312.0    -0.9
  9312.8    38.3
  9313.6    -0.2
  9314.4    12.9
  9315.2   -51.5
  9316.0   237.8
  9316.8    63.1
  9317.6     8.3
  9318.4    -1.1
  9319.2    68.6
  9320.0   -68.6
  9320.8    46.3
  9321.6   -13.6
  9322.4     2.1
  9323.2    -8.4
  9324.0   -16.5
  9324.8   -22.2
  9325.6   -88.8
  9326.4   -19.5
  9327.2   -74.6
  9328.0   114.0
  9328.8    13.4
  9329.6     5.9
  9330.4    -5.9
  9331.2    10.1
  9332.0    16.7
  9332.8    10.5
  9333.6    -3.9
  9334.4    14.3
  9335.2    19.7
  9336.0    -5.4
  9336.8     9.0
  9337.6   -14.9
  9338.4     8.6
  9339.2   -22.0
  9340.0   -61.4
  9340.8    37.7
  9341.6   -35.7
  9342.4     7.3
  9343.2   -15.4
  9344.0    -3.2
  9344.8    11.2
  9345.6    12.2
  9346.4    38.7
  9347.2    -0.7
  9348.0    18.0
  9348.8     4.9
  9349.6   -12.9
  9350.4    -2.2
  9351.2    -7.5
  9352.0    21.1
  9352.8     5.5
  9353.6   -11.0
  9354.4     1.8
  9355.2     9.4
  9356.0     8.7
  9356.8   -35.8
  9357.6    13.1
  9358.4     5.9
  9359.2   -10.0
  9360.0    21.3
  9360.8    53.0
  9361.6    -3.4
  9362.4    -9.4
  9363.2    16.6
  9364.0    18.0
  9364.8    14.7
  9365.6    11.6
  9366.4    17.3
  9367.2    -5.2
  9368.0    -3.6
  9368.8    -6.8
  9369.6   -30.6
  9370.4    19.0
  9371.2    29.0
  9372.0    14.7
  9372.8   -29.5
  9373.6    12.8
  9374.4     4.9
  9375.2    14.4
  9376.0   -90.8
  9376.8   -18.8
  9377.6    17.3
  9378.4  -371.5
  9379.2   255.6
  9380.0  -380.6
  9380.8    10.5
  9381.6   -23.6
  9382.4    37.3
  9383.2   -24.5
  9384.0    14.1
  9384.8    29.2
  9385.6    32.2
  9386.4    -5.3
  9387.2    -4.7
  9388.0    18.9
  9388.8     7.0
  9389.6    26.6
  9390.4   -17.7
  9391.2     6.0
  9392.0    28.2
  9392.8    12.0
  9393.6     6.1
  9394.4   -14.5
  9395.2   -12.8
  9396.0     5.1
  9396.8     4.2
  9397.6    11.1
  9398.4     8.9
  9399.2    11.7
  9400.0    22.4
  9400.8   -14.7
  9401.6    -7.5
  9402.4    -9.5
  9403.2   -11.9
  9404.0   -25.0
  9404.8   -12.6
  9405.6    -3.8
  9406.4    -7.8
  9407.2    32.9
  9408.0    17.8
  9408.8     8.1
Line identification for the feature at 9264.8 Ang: [O III]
